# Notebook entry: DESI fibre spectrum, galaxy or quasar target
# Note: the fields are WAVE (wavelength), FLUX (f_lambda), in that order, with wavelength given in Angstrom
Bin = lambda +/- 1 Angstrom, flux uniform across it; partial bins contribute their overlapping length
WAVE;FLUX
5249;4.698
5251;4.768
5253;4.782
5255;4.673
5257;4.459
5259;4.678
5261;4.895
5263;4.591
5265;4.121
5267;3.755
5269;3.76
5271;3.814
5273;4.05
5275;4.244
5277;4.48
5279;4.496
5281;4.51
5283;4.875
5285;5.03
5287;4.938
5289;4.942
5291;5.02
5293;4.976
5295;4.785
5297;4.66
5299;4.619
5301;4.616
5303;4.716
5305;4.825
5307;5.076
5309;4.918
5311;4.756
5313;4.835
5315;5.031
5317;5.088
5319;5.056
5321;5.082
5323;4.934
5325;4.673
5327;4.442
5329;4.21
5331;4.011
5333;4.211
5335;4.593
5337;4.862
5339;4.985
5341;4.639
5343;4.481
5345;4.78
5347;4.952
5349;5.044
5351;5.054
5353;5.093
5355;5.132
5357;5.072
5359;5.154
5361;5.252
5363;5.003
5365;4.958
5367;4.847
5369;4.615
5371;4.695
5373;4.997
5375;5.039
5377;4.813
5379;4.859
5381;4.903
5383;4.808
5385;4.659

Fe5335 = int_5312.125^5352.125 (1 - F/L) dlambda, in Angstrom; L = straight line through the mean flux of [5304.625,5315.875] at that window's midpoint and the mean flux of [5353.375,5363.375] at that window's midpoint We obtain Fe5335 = 2.1 Angstrom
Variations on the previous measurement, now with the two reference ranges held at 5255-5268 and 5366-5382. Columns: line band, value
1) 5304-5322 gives -1.3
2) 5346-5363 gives -1.1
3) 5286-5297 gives -0.9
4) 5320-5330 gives 0.0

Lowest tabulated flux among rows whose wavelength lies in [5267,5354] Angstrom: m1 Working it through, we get 3.755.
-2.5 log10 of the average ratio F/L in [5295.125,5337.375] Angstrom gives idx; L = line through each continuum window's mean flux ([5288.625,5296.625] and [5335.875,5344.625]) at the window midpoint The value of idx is 0.02 mag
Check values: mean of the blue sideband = 4.91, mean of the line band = 4.72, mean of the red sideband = 4.74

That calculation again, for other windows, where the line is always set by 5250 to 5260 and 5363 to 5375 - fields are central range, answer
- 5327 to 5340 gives 0.08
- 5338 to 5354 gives -0.01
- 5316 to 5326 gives -0.04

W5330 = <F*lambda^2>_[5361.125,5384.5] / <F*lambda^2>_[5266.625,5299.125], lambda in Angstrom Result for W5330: 1.11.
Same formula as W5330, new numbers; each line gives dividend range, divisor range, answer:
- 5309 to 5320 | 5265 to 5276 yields 1.28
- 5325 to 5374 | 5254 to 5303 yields 1.08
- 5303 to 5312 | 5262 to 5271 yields 1.23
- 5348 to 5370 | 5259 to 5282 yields 1.22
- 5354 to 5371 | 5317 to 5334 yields 1.10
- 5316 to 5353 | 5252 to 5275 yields 1.13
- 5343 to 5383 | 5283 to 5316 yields 1.04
